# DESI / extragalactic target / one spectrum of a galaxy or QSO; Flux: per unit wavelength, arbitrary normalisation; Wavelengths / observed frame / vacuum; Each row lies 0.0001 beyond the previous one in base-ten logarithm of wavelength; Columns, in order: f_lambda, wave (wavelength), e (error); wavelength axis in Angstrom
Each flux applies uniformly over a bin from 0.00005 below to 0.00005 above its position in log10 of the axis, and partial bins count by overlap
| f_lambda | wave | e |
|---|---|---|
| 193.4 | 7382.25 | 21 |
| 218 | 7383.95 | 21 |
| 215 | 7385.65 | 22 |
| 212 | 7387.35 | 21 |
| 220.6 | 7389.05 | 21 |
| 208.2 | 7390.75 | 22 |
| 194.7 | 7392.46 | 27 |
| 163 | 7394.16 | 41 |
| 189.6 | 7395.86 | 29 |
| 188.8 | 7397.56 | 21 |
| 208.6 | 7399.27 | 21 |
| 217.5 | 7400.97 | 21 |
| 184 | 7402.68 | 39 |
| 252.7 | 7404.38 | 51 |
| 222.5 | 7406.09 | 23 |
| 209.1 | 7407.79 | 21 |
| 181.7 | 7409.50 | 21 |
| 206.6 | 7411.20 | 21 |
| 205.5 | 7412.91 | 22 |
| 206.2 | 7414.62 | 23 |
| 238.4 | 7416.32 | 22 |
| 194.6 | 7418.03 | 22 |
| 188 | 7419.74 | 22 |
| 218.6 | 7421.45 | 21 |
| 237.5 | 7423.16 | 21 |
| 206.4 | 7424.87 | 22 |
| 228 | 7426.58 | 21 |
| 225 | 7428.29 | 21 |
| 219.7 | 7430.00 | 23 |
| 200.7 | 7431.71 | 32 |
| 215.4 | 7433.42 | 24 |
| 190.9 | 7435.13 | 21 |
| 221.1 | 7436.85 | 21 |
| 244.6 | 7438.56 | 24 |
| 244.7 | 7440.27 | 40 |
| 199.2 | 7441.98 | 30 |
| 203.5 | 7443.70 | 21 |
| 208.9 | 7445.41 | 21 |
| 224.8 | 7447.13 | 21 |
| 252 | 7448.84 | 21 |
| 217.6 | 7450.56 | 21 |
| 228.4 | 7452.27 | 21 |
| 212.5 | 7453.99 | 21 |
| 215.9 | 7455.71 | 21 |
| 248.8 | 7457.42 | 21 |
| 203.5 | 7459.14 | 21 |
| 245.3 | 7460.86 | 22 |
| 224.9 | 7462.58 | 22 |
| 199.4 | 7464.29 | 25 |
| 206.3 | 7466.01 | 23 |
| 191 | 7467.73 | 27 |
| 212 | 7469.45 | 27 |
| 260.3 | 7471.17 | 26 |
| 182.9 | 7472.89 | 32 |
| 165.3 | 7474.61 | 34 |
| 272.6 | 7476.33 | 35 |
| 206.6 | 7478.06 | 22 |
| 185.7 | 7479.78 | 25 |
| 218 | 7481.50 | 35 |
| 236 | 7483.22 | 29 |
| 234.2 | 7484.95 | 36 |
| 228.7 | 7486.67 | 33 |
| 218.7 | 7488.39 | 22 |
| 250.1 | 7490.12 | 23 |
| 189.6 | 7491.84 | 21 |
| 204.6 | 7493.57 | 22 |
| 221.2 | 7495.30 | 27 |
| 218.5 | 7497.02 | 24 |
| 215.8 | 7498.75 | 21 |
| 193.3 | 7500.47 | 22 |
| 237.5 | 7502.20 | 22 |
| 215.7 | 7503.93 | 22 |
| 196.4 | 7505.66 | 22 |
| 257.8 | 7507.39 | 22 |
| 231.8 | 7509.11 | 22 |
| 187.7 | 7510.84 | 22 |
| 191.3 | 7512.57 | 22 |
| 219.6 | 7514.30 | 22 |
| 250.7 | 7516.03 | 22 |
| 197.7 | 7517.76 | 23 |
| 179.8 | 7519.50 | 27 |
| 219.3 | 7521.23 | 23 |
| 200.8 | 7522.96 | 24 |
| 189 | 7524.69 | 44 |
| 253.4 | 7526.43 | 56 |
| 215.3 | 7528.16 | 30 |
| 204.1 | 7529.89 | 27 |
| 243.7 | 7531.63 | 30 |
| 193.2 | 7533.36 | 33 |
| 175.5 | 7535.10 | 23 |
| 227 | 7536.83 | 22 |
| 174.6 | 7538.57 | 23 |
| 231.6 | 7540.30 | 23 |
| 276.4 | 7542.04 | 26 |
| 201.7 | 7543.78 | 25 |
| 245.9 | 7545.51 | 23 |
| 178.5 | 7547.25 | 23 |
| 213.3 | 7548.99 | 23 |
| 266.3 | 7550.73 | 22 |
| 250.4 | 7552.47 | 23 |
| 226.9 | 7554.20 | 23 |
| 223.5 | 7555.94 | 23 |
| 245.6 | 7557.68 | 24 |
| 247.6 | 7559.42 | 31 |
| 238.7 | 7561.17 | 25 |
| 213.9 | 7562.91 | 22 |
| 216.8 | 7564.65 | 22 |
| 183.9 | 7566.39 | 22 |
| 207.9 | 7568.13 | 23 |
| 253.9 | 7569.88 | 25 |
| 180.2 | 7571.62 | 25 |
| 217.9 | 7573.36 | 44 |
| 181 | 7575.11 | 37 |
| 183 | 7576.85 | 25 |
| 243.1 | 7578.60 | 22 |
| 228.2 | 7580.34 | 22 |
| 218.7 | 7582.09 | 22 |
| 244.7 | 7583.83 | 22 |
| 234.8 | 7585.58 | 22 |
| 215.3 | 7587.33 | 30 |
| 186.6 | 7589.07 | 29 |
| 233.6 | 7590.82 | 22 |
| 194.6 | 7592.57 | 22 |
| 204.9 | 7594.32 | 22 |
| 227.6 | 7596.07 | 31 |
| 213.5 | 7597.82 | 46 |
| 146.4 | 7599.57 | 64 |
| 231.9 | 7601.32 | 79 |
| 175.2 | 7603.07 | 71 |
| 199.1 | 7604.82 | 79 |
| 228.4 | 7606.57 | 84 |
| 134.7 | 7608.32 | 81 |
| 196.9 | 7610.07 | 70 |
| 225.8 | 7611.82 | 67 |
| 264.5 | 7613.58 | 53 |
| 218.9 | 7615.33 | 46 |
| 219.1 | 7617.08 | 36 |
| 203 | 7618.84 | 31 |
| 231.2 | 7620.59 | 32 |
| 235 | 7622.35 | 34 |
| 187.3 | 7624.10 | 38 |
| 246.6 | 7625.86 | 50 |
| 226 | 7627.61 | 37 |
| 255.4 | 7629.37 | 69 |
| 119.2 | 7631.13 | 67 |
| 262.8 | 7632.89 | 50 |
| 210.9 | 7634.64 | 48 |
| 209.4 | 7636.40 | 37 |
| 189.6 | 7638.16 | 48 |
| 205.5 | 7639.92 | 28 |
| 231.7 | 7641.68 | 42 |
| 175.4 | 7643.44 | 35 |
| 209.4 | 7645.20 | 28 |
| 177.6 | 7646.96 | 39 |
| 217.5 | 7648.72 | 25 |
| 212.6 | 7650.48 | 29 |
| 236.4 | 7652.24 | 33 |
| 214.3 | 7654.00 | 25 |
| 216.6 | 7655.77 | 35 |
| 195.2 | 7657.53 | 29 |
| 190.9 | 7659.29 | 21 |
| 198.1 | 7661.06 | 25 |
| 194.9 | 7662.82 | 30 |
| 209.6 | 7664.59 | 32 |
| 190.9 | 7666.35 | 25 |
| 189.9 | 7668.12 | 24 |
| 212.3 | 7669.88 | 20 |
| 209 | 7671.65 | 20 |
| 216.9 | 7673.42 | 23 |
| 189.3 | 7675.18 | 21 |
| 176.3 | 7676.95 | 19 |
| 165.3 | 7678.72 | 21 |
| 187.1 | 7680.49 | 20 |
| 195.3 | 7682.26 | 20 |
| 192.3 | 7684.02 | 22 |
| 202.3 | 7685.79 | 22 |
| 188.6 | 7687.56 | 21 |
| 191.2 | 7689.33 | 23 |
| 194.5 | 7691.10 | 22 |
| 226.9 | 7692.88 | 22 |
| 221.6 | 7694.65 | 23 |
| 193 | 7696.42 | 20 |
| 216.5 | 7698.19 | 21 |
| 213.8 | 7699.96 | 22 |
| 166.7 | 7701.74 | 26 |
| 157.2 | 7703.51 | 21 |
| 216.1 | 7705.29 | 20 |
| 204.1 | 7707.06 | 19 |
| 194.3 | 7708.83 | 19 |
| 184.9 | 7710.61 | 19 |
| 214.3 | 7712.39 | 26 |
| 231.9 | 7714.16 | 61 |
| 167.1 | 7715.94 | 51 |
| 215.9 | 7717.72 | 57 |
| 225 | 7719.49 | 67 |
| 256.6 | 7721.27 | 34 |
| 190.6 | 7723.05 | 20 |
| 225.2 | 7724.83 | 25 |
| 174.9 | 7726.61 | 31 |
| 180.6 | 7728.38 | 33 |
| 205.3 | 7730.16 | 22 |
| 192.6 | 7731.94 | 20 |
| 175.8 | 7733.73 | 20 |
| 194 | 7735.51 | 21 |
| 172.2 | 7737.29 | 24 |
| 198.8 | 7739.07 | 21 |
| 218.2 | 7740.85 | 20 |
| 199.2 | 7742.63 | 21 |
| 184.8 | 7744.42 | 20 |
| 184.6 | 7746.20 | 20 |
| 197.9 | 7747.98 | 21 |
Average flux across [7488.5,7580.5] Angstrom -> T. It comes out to 217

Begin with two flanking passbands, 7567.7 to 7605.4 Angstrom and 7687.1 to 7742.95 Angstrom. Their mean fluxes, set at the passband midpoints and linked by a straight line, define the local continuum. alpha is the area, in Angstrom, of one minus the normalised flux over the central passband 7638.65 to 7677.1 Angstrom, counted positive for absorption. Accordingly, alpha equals 0.2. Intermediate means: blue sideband 210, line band 204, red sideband 200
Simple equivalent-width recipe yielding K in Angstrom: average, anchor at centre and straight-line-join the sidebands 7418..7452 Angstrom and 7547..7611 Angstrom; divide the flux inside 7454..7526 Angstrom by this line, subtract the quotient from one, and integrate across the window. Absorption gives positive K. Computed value 0.3 Angstrom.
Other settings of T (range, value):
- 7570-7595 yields 213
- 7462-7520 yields 215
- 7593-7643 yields 210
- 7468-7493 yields 218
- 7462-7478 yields 212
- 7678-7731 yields 200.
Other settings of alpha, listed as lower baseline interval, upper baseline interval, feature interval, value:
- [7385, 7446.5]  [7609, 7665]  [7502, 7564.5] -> -2.58 Angstrom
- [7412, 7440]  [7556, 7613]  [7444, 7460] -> -0.59 Angstrom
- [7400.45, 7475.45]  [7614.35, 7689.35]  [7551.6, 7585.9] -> -2.11 Angstrom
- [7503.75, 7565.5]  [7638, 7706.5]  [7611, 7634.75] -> -1.75 Angstrom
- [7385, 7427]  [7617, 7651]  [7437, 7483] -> -2.22 Angstrom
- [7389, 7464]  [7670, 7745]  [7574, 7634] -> -2.40 Angstrom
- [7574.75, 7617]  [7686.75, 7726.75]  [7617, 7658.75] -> -0.80 Angstrom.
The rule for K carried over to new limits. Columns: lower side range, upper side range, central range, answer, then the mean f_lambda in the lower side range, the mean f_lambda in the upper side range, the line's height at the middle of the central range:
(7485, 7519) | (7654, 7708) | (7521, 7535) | 0.1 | 217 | 198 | 214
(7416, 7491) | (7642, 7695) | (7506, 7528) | -0.1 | 219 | 200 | 213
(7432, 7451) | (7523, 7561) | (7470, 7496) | 0.3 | 220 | 223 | 221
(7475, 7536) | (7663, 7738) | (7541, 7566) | -2.3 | 215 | 198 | 211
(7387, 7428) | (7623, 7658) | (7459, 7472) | -0.6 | 208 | 210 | 208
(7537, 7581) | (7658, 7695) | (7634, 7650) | 0.1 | 221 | 197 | 204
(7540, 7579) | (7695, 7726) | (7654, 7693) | 2.2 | 223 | 204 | 209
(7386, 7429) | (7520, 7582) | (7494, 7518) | -0.2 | 208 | 218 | 215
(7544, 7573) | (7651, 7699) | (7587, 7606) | 1.2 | 224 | 201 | 216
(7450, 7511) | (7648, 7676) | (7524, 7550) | -0.1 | 218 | 206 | 214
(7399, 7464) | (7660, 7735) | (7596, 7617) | 0.0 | 217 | 199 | 205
